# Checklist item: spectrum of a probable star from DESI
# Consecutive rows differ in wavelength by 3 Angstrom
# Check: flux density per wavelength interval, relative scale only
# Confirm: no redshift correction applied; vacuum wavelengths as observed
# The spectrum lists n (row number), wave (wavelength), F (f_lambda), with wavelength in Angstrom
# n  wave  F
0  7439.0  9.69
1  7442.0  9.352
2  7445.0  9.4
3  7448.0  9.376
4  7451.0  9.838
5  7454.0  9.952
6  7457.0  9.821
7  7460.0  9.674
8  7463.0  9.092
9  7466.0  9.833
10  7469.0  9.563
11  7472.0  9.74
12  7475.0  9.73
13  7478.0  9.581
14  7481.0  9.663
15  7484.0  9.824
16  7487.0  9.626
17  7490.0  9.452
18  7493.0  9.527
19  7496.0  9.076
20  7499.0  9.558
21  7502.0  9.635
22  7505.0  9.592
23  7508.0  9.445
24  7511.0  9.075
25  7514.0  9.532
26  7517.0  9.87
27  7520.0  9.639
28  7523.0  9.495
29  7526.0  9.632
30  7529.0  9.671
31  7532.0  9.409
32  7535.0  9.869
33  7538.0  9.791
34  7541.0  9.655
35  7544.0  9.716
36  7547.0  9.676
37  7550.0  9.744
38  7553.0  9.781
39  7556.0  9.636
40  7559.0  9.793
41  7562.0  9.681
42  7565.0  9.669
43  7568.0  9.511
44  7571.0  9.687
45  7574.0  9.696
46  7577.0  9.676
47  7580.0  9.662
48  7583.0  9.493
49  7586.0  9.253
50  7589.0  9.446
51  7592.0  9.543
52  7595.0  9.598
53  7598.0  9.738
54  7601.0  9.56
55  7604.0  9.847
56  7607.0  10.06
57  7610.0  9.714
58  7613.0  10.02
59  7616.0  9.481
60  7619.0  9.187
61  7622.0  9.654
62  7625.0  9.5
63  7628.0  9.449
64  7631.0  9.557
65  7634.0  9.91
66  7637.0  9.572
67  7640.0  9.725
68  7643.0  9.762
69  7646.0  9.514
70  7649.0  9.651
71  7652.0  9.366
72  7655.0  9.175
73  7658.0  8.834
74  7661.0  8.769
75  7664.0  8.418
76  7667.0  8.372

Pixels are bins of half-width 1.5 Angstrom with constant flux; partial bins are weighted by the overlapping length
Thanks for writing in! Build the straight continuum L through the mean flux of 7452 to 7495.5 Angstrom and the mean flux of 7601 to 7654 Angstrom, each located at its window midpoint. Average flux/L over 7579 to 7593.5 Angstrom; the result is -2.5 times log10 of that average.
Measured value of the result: 0.02 mag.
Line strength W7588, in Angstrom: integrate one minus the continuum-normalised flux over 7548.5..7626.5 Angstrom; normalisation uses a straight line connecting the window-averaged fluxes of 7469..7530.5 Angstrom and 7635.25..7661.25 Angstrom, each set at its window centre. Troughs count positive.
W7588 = -1.37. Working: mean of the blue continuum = 9.57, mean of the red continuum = 9.41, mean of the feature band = 9.64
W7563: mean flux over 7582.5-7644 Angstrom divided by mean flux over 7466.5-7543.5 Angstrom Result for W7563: 1.00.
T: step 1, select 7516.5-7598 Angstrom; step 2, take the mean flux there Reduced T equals 9.64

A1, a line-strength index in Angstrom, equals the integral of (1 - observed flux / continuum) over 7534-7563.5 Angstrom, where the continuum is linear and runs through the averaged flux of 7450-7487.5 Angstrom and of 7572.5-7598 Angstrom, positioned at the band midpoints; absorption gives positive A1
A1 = -0.4 Angstrom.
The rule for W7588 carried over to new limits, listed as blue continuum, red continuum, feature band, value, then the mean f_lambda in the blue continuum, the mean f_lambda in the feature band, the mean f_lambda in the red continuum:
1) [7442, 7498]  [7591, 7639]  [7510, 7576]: -0.2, 9.59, 9.65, 9.65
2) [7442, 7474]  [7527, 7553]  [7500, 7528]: 0.4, 9.62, 9.55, 9.7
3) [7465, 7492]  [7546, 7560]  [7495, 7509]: 0.3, 9.66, 9.48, 9.73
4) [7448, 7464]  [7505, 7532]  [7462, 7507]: 0.2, 9.67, 9.57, 9.54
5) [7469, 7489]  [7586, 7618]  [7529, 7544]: 0.0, 9.68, 9.68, 9.67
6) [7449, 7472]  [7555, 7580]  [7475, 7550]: 0.7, 9.68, 9.59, 9.67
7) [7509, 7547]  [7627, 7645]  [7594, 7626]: -0.1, 9.61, 9.67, 9.66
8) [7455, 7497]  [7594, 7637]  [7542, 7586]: -0.1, 9.6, 9.66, 9.66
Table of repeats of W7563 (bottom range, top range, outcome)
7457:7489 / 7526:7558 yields 1.01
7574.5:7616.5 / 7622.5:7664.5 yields 0.97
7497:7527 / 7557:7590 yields 1.01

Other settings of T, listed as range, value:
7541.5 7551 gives 9.7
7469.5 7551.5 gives 9.6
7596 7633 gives 9.65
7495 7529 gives 9.52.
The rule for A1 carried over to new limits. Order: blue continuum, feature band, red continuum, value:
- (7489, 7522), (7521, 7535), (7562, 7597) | -0.1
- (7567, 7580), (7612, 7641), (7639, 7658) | -0.2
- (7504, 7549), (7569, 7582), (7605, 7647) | 0.0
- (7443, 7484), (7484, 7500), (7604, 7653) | 0.3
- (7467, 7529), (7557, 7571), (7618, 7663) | -0.2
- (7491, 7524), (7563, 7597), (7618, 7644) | -0.1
